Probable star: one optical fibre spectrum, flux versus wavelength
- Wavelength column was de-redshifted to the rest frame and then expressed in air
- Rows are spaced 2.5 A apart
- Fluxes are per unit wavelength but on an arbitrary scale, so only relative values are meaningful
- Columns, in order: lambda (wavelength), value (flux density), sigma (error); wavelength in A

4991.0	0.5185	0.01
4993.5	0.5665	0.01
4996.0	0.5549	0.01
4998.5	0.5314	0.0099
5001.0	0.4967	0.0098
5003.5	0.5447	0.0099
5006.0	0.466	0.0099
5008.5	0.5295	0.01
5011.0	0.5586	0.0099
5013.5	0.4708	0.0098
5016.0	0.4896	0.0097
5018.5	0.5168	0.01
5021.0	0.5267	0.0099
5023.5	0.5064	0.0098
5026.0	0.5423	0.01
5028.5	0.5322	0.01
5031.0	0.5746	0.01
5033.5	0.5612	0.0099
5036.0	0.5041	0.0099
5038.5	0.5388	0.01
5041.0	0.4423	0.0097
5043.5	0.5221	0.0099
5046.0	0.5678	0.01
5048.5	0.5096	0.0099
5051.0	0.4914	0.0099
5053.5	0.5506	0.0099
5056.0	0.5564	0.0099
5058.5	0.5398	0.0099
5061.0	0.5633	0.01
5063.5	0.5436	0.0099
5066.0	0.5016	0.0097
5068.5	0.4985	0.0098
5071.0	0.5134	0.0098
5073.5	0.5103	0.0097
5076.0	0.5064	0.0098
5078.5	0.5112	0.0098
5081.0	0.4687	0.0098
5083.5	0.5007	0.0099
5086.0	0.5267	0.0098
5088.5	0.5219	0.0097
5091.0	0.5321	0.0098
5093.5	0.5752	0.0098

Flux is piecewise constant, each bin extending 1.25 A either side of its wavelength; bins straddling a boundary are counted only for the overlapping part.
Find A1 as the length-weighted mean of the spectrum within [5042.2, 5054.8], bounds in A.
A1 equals 0.528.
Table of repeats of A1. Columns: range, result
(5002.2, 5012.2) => 0.524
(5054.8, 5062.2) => 0.553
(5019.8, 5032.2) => 0.536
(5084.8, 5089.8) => 0.524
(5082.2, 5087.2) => 0.513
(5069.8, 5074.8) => 0.512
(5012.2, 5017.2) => 0.481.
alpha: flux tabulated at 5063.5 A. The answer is 0.5436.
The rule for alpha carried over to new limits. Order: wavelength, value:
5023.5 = 0.5064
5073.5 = 0.5103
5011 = 0.5586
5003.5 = 0.5447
